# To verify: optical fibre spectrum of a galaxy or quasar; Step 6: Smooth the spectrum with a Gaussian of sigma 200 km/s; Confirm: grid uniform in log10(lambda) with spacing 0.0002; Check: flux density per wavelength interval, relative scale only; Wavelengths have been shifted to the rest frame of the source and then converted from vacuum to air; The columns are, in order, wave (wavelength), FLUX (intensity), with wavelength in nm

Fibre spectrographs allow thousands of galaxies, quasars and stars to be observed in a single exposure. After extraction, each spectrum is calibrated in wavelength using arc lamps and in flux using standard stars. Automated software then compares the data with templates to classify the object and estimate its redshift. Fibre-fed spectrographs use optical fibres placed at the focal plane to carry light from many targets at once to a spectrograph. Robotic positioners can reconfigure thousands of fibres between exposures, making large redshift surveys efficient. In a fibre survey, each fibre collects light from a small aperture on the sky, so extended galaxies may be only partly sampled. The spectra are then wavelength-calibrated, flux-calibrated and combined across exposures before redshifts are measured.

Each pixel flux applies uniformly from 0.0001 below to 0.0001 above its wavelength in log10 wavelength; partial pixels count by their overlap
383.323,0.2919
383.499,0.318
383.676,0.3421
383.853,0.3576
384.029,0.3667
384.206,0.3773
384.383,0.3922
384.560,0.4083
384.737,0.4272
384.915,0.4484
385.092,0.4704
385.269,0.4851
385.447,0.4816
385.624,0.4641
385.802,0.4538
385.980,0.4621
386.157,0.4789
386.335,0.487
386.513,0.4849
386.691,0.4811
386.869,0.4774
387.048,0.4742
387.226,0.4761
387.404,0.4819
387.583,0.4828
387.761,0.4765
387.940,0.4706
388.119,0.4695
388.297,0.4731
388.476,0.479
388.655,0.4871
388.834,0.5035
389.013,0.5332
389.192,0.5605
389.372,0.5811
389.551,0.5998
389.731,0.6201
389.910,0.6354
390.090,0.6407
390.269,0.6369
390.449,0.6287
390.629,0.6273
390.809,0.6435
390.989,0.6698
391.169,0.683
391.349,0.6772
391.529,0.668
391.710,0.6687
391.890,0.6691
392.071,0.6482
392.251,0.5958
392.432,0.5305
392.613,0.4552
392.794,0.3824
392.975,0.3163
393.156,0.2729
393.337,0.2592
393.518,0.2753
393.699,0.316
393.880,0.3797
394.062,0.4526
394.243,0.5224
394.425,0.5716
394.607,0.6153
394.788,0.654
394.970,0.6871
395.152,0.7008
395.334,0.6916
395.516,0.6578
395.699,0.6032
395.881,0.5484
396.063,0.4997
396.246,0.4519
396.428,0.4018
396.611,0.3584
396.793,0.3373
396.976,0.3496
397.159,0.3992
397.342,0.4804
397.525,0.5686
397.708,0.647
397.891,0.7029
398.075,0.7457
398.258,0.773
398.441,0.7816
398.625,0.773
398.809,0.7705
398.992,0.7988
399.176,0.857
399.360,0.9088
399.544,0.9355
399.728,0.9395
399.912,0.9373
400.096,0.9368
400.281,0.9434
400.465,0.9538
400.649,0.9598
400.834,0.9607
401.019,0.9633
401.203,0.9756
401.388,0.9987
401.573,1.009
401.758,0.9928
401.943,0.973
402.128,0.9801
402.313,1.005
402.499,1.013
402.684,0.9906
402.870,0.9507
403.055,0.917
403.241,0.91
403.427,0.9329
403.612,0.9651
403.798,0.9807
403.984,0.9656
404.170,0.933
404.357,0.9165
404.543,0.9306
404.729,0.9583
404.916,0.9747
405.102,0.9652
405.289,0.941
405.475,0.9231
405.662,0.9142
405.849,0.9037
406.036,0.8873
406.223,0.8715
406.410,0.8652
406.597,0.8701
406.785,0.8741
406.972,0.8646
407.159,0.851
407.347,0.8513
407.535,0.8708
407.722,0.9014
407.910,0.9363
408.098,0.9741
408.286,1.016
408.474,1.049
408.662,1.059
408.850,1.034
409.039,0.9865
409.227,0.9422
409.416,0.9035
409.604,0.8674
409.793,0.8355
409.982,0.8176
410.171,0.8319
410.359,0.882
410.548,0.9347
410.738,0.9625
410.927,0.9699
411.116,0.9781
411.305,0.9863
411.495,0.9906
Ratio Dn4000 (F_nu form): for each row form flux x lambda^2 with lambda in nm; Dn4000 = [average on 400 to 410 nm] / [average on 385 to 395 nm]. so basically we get 1.9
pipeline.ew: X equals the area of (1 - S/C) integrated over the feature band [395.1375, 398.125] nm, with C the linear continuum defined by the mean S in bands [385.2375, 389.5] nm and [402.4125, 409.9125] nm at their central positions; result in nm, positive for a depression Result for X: 0.74 nm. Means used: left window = 0.489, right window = 0.932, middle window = 0.531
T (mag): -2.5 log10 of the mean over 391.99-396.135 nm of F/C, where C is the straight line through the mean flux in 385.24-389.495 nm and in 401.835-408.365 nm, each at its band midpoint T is 0.29 mag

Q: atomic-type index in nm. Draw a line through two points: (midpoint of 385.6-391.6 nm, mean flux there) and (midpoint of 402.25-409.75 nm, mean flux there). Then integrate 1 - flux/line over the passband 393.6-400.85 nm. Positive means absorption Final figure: 0.821 nm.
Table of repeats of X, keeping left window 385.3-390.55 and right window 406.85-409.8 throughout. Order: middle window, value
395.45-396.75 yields 0.360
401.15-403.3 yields -0.443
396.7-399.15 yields 0.319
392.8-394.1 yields 0.634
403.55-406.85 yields -0.202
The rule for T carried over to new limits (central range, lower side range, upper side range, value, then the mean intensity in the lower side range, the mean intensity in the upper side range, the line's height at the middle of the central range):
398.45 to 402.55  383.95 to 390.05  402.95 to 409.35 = -0.16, 0.485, 0.933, 0.801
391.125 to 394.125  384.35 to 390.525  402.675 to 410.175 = 0.26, 0.504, 0.925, 0.619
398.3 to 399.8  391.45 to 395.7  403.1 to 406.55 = -0.17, 0.523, 0.929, 0.72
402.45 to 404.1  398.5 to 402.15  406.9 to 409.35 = -0.03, 0.926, 0.949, 0.935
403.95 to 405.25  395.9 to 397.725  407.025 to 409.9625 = -0.22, 0.445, 0.934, 0.771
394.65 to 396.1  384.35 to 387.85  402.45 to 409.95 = 0.07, 0.466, 0.931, 0.68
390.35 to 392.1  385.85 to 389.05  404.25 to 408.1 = -0.16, 0.481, 0.905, 0.567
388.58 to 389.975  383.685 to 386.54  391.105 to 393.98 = -0.21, 0.437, 0.485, 0.464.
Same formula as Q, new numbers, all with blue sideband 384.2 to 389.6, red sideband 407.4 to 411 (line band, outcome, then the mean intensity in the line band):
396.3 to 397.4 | 0.476 nm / 0.387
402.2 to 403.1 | -0.200 nm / 0.978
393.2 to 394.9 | 0.488 nm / 0.448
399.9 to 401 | -0.283 nm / 0.95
